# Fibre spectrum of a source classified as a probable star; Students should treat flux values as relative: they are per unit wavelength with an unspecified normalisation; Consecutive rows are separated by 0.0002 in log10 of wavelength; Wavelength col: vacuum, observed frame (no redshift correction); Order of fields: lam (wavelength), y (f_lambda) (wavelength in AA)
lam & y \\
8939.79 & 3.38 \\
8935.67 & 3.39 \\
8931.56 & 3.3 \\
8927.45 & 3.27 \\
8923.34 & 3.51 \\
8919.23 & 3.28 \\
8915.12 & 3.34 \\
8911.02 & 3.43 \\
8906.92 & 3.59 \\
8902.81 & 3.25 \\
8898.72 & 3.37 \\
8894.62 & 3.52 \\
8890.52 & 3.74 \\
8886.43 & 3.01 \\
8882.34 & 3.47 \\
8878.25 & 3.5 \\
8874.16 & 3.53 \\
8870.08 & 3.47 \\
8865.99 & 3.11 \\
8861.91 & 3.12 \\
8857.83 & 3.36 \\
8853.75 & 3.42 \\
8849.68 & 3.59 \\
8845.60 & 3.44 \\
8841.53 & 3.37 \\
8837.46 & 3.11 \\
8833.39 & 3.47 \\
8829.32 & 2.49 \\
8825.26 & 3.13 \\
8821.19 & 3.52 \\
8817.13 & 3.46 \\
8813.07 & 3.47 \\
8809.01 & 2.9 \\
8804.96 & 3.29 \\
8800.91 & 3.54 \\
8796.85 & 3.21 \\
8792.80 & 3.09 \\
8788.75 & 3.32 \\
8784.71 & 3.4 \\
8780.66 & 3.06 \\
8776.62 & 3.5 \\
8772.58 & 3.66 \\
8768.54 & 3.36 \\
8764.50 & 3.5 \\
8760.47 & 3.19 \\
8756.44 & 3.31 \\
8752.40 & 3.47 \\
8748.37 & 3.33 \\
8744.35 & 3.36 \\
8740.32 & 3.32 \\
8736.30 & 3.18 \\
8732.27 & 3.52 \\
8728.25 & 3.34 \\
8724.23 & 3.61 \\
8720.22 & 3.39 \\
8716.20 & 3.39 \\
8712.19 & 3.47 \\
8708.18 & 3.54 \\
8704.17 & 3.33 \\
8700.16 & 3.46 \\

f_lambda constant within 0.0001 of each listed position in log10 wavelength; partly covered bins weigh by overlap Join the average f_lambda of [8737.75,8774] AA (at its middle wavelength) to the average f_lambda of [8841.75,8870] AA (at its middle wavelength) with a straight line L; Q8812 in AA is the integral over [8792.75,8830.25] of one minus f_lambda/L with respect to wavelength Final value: 1.4 AA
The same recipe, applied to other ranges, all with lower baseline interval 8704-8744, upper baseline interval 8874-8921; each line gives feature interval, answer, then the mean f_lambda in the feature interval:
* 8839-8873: 0.5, 3.36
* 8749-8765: 0.3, 3.35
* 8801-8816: 0.6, 3.28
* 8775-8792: 0.6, 3.3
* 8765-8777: -0.3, 3.51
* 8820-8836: 1.3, 3.13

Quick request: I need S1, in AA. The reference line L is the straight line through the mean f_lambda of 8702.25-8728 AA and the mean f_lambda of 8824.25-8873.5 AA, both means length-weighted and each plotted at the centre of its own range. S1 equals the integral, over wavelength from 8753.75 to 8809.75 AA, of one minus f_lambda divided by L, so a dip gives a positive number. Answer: 0.6 AA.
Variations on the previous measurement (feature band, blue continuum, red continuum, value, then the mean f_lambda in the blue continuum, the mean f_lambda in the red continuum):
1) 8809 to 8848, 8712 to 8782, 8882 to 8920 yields 1.59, 3.39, 3.4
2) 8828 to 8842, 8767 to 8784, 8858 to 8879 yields 1.02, 3.4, 3.34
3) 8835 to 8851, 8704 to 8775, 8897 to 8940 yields 0.08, 3.41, 3.37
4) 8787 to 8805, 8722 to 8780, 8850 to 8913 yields 0.57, 3.4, 3.4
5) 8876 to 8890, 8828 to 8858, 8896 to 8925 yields -0.08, 3.3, 3.4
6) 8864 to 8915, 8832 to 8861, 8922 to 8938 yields -0.63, 3.38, 3.36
